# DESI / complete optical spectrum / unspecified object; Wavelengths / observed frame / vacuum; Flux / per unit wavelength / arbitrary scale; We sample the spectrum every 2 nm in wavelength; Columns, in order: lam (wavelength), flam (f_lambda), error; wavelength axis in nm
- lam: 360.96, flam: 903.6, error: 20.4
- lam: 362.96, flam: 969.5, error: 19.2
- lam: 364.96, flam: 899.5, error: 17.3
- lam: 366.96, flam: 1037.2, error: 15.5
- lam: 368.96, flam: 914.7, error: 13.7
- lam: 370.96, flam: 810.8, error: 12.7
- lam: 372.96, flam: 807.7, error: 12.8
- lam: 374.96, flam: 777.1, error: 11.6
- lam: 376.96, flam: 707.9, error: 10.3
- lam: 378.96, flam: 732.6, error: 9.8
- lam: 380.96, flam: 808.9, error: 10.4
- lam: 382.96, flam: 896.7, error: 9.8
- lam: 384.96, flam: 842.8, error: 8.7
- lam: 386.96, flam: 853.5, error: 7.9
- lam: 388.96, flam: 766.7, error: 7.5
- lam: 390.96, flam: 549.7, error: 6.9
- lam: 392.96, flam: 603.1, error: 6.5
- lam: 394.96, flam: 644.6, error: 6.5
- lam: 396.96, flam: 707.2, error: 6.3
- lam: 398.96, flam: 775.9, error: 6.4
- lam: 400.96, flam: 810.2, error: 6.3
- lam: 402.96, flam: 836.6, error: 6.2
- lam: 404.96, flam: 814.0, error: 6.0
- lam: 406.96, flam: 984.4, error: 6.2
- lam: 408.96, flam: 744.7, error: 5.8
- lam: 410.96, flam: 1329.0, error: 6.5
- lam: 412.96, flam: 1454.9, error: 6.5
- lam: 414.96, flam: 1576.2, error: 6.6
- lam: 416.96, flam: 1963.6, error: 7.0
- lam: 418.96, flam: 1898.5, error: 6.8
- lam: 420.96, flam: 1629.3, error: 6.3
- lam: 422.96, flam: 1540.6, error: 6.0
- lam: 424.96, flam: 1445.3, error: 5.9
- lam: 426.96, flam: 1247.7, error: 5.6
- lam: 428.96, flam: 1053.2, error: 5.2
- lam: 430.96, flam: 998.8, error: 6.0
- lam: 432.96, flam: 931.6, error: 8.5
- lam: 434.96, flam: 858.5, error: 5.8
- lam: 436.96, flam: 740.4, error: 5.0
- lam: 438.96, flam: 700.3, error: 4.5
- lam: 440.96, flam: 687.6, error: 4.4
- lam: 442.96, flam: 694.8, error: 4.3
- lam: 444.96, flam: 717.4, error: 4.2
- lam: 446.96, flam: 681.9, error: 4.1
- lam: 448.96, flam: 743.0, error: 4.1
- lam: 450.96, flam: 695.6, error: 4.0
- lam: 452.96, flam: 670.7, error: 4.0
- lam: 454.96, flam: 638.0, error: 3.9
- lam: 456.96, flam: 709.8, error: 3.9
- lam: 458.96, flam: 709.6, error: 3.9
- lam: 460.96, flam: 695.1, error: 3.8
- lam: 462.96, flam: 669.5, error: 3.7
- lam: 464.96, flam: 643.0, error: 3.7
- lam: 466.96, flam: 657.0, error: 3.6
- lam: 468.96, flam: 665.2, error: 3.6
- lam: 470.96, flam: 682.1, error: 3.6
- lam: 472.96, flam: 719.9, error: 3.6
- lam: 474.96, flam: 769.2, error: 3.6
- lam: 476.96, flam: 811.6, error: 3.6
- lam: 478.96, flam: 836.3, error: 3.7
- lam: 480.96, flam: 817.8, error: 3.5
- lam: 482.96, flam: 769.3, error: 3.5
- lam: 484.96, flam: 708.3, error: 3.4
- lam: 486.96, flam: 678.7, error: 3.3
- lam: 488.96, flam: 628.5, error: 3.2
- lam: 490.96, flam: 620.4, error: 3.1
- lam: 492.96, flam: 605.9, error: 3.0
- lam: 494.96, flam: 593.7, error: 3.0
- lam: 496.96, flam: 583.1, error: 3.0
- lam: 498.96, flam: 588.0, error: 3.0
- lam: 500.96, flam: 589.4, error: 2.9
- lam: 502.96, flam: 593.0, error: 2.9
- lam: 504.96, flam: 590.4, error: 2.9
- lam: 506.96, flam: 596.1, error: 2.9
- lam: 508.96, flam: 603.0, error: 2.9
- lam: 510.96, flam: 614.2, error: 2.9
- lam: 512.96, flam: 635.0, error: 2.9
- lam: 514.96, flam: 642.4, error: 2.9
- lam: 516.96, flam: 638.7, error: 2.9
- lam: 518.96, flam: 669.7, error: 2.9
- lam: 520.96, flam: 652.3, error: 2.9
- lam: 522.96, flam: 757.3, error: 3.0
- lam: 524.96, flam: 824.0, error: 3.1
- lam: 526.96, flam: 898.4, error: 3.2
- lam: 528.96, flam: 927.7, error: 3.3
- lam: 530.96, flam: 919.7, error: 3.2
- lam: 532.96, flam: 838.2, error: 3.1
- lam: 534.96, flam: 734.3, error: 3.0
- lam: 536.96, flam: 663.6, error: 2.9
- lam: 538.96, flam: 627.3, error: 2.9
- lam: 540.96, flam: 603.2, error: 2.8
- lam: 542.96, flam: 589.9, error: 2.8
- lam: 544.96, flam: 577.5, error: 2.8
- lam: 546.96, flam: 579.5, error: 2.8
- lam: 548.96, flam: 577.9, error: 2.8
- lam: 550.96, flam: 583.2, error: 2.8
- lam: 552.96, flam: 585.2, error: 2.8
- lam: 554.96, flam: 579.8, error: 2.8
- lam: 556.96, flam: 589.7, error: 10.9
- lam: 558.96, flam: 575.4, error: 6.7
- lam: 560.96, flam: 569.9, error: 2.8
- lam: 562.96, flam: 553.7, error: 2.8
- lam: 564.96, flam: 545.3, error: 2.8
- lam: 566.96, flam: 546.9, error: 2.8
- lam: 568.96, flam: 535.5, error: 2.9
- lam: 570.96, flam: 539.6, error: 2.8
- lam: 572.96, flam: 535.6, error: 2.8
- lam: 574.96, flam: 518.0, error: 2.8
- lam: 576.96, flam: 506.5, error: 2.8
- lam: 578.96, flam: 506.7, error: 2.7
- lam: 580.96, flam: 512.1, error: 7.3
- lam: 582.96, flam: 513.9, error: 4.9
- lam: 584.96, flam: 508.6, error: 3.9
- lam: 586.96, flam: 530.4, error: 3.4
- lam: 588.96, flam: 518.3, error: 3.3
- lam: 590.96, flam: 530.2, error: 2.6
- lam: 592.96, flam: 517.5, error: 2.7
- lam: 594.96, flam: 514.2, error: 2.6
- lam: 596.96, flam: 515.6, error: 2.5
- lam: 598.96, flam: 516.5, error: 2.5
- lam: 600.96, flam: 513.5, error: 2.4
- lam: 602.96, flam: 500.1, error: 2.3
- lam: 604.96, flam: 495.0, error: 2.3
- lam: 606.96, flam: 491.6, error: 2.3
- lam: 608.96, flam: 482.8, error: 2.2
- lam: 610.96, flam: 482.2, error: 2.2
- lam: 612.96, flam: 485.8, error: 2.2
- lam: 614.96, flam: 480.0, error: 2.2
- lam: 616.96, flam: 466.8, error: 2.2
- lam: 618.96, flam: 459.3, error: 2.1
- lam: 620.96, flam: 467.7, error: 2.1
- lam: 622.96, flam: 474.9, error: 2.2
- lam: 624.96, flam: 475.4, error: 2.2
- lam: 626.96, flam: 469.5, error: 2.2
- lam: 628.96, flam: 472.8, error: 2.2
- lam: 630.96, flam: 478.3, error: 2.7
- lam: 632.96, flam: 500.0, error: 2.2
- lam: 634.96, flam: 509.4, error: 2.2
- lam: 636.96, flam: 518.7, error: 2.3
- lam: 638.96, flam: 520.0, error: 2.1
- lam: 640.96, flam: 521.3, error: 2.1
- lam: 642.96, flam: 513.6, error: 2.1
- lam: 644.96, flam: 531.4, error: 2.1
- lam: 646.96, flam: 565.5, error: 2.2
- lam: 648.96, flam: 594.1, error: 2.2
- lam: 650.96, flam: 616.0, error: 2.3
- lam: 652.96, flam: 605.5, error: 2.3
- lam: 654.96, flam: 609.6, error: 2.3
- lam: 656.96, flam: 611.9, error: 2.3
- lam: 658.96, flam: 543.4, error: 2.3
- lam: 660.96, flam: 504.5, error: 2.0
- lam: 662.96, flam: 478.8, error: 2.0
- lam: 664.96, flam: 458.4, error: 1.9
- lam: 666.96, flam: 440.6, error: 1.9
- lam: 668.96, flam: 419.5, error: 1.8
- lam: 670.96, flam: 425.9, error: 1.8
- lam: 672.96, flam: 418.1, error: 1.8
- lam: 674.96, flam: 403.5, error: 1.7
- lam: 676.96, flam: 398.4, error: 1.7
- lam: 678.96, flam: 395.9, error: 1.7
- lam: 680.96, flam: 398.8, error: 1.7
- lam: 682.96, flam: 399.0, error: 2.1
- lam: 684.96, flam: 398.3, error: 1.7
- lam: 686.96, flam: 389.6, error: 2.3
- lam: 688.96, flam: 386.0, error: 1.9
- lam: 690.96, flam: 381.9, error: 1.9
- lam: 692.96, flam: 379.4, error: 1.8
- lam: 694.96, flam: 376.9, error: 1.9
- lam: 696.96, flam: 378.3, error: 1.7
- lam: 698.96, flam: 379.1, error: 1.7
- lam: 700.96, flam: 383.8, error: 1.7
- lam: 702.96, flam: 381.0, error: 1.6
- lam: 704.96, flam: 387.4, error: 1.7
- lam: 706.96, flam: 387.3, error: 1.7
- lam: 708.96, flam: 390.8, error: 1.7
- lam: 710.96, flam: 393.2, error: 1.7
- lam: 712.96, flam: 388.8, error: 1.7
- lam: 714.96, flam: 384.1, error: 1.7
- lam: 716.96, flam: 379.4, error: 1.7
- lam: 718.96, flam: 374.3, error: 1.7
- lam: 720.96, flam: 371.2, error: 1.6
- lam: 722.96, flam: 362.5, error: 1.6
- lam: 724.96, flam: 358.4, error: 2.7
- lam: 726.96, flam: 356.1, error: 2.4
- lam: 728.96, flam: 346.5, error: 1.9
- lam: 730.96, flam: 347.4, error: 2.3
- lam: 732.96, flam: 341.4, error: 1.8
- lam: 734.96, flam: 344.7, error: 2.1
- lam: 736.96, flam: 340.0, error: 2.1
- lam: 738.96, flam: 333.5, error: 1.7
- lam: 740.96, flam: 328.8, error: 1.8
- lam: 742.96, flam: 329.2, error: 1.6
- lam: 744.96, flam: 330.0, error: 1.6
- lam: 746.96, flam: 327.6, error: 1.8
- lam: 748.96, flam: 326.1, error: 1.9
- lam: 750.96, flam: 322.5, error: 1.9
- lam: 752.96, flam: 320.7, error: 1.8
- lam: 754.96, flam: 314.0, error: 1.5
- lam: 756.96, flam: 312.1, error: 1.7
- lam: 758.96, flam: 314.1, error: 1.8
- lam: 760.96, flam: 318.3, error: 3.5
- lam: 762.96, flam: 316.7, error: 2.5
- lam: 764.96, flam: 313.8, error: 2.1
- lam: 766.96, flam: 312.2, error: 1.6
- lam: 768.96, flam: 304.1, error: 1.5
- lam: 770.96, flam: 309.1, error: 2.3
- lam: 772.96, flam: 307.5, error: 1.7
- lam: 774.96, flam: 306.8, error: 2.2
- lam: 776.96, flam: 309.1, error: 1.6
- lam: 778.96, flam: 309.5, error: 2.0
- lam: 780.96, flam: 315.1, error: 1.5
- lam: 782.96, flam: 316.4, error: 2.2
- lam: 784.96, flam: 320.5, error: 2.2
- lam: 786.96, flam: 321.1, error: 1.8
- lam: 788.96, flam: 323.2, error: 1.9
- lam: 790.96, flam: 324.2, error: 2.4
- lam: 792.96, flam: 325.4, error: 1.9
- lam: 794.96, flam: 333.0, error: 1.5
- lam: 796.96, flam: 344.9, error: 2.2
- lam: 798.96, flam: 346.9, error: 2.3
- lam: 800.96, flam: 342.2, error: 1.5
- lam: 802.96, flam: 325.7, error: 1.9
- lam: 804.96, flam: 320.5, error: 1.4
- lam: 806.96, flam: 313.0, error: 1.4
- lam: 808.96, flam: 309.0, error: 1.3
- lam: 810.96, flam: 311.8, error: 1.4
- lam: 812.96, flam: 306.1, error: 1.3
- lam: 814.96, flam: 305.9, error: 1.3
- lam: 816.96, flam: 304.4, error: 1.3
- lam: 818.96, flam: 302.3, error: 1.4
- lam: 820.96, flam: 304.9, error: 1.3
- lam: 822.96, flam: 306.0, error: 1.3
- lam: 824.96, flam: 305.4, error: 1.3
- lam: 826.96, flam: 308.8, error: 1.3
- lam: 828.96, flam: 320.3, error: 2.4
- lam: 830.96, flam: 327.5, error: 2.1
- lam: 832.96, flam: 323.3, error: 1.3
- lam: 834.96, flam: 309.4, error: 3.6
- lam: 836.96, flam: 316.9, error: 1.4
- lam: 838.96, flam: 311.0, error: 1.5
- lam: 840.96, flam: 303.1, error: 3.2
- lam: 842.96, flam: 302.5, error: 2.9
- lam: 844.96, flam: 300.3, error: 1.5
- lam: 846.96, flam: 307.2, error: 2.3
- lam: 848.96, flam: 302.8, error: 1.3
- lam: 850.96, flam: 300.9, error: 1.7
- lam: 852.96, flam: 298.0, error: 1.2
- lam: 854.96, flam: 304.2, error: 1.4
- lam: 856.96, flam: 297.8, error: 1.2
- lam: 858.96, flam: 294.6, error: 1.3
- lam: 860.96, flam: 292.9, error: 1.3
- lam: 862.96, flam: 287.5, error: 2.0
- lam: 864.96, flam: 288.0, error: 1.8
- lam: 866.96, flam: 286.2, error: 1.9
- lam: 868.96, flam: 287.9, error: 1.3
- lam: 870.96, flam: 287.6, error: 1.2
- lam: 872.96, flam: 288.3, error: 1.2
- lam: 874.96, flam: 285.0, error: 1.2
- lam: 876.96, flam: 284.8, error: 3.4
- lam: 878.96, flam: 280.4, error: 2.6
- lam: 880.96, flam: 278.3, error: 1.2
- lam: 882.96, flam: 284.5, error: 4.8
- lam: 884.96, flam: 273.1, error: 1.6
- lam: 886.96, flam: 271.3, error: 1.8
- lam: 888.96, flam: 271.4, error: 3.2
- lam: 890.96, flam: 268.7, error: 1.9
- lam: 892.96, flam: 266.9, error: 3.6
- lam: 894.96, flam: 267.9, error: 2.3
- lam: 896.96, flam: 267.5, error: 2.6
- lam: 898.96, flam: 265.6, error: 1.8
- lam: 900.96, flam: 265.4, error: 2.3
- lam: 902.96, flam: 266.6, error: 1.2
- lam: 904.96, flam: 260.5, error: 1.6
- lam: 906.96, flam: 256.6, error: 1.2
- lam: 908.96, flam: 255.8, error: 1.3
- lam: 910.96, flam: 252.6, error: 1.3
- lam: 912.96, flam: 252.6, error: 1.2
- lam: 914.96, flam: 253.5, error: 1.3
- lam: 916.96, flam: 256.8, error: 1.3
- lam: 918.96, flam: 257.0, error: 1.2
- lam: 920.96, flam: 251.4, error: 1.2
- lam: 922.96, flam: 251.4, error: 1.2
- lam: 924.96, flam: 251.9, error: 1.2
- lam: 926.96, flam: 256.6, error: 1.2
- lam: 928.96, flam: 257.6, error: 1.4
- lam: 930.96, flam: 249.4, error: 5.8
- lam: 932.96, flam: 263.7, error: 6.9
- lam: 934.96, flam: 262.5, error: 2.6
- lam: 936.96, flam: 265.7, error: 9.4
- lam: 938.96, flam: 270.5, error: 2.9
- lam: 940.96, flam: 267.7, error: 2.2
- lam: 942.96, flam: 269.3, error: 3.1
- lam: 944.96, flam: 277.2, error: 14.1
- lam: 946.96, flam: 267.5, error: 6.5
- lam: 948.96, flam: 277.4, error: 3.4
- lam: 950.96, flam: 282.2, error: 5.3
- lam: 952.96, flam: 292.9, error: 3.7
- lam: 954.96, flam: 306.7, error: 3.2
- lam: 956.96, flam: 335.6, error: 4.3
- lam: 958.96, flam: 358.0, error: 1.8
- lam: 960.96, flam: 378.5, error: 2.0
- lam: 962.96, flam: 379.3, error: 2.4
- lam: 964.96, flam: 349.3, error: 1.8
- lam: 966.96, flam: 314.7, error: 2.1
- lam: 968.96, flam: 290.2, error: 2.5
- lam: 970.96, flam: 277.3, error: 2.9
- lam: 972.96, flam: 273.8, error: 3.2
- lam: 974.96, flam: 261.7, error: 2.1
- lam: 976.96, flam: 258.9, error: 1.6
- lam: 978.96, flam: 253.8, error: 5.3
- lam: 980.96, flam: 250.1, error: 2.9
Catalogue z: 2.43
